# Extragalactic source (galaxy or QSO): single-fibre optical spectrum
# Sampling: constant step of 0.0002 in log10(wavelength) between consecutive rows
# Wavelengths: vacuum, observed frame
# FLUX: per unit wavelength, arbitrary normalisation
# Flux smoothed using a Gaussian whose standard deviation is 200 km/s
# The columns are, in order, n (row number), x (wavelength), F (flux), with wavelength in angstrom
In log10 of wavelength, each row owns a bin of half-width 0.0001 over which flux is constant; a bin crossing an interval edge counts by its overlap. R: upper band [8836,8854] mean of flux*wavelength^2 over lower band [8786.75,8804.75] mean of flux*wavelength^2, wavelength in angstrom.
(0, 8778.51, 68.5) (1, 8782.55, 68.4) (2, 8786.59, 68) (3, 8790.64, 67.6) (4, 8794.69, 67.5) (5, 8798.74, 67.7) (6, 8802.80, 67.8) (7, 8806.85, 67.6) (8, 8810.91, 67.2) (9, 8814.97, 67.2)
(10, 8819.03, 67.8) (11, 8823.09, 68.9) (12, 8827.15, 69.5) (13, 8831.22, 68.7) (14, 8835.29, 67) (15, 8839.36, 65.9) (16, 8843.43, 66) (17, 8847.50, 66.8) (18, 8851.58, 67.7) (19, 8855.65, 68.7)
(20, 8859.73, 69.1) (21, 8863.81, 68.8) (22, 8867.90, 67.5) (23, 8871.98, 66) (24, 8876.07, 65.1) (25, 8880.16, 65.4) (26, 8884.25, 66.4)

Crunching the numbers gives 1.0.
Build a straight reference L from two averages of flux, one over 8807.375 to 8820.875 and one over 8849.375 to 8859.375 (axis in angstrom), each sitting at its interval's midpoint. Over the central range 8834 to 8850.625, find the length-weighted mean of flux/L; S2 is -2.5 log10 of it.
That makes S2 0.03 mag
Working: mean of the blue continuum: 67.4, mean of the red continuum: 68.3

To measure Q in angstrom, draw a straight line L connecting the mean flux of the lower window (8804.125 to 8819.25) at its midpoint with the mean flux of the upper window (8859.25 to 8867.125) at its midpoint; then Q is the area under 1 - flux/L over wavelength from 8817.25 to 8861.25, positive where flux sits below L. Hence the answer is 0.2 angstrom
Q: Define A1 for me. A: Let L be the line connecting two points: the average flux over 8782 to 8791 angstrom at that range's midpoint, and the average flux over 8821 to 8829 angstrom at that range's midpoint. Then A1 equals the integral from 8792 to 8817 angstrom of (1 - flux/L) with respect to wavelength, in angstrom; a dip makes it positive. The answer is 0.4 angstrom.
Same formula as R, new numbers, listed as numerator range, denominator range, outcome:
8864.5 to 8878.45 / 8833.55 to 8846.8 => 1.01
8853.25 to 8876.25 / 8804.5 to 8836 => 1.01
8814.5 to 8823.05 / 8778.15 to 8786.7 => 1.00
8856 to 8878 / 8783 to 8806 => 1.01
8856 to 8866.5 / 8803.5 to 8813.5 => 1.03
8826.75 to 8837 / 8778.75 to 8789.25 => 1.01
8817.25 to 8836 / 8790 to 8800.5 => 1.02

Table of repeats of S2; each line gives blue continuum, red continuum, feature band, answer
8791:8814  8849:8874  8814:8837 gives -0.009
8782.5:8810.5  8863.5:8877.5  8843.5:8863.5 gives -0.017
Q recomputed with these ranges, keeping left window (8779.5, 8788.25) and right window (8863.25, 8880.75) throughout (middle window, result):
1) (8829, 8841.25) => 0.0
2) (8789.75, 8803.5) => 0.1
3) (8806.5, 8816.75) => 0.1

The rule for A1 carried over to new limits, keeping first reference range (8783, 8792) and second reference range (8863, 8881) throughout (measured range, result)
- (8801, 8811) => 0.0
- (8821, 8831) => -0.3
